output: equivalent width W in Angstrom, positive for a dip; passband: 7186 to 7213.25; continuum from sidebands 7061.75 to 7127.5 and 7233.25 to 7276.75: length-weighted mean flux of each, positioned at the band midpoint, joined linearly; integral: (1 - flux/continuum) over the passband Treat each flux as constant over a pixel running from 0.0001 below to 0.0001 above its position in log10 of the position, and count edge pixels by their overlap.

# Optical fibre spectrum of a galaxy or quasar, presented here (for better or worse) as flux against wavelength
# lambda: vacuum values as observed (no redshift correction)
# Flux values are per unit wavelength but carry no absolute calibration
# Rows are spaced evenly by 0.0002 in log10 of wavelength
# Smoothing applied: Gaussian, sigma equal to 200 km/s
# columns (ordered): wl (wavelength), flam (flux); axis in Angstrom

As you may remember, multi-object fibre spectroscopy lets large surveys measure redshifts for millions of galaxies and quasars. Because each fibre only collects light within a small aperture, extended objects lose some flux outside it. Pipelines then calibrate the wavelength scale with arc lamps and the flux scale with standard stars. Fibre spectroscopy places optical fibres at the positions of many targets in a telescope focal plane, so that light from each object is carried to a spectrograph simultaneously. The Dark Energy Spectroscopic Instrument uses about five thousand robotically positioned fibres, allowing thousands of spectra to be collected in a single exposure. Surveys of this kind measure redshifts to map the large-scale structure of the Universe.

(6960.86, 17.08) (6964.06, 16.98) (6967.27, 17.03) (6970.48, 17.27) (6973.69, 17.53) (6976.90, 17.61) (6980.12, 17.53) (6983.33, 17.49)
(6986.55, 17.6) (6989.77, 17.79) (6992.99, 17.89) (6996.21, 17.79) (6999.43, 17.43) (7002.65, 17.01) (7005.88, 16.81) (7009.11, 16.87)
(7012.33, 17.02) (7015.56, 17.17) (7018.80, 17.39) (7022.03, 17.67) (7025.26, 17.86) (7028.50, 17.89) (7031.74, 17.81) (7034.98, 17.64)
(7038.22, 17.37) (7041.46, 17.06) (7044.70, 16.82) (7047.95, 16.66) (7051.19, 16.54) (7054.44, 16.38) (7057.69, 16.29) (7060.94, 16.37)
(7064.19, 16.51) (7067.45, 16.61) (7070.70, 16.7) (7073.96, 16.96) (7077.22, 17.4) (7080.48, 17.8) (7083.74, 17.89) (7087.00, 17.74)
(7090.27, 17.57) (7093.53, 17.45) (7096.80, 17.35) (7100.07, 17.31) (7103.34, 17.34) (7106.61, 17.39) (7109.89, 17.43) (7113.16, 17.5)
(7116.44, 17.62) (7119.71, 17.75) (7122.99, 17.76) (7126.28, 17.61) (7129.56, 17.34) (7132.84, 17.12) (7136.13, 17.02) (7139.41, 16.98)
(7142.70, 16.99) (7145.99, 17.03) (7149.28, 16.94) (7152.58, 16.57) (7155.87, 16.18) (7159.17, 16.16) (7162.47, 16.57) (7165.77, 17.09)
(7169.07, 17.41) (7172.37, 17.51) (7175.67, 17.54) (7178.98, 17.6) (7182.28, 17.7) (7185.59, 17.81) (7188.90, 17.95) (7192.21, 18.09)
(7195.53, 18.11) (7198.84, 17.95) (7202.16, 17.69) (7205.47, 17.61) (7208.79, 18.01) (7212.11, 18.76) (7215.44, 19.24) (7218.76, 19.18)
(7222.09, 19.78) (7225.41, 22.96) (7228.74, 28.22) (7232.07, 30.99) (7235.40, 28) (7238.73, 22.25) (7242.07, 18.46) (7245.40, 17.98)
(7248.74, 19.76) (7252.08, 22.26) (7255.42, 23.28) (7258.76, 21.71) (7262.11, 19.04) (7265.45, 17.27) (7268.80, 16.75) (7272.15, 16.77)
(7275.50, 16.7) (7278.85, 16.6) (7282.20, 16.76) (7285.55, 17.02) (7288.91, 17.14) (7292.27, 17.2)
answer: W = 1.71 Angstrom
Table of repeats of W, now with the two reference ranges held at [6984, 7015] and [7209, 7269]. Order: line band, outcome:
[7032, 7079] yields 3.8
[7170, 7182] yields 1.7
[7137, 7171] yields 5.4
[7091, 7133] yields 3.9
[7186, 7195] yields 1.1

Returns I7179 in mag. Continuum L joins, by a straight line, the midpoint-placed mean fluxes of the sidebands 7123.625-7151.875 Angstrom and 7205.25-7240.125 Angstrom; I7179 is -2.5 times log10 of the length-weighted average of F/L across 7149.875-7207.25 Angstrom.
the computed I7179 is 0.135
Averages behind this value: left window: 17.1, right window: 22.5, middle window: 17.4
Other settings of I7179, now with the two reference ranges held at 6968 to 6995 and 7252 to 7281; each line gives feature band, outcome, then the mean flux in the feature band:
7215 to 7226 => -0.09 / 20.2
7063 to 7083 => 0.06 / 17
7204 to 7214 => 0.02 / 18.1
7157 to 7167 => 0.11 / 16.6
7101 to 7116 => 0.04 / 17.4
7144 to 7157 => 0.10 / 16.7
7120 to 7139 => 0.05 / 17.4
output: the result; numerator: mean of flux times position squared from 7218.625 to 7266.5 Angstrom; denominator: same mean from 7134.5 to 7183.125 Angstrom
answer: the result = 1.34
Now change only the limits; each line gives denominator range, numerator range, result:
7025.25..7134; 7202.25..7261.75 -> 1.30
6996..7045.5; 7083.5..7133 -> 1.03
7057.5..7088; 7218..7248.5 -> 1.41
